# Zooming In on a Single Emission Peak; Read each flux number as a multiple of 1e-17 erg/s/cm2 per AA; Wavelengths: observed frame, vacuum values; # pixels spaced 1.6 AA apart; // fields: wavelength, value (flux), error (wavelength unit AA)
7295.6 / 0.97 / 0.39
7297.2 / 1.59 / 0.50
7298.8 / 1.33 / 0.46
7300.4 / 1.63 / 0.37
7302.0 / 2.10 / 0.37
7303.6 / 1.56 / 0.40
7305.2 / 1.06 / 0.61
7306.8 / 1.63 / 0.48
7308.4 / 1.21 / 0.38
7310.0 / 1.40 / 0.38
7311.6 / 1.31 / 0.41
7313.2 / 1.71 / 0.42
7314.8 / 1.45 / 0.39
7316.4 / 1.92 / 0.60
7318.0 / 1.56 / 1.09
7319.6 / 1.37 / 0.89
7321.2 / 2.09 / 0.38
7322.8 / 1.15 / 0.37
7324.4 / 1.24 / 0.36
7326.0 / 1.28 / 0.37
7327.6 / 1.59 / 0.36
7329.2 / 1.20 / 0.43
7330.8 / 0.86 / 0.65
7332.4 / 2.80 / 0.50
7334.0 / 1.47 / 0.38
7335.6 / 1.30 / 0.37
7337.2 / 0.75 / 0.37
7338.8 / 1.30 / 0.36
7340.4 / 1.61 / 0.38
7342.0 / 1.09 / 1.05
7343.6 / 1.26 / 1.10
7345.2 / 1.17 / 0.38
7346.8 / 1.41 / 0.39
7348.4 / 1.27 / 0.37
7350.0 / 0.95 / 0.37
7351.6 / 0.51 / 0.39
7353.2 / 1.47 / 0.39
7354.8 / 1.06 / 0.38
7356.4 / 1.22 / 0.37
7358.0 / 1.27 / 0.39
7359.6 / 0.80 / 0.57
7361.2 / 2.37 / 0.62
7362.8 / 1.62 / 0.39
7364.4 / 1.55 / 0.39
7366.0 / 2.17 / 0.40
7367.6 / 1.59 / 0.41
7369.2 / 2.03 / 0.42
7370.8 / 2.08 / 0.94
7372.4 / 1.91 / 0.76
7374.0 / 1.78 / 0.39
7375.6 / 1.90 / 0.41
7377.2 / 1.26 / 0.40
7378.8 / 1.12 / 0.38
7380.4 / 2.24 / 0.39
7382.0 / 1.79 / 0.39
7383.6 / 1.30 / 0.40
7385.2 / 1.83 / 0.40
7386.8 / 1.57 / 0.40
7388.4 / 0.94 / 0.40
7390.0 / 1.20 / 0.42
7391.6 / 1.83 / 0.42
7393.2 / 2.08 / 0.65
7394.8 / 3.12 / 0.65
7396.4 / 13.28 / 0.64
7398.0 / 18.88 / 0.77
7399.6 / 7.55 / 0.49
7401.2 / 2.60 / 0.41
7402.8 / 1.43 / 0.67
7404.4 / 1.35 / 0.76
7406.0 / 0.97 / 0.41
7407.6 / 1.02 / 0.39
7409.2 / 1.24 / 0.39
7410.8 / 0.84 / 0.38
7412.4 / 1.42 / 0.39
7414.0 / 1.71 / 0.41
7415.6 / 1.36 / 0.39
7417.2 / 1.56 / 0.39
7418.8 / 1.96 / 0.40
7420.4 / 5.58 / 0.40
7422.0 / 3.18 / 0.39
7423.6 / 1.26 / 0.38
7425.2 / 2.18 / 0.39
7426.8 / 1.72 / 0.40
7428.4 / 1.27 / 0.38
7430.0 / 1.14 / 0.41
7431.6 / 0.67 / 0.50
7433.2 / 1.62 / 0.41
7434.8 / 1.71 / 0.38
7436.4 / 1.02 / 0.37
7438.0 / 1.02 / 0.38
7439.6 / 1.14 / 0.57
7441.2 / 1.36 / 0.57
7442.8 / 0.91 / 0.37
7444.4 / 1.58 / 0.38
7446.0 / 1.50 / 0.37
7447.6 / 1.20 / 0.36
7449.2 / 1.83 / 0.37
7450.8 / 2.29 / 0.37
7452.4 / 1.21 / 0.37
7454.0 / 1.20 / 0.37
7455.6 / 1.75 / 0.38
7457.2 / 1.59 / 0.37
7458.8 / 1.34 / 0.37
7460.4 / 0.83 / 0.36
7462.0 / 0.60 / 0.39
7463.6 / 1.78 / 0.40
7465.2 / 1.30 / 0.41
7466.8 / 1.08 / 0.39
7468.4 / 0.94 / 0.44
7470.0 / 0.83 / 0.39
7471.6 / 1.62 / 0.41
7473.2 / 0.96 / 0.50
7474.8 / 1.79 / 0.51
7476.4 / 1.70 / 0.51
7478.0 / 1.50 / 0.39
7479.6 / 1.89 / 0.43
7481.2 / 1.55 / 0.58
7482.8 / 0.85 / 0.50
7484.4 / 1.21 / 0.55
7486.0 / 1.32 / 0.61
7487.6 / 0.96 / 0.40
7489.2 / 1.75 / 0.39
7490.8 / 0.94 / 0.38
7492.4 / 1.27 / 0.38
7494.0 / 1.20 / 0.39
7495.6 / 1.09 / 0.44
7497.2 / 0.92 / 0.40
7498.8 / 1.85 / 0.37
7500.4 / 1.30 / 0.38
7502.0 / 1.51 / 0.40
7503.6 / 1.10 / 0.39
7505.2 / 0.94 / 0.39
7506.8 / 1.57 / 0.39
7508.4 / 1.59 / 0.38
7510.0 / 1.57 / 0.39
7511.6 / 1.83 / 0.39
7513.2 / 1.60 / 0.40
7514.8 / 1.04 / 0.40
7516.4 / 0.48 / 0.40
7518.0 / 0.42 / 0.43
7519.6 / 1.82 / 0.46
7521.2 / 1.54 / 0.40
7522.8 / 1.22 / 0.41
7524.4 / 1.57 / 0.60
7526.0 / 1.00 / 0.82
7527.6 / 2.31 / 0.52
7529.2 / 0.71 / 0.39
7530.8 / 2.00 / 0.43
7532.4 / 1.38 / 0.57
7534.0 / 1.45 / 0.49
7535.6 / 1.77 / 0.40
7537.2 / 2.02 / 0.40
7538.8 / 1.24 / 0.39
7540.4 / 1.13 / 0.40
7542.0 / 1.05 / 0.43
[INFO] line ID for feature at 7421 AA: [N II] 6583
